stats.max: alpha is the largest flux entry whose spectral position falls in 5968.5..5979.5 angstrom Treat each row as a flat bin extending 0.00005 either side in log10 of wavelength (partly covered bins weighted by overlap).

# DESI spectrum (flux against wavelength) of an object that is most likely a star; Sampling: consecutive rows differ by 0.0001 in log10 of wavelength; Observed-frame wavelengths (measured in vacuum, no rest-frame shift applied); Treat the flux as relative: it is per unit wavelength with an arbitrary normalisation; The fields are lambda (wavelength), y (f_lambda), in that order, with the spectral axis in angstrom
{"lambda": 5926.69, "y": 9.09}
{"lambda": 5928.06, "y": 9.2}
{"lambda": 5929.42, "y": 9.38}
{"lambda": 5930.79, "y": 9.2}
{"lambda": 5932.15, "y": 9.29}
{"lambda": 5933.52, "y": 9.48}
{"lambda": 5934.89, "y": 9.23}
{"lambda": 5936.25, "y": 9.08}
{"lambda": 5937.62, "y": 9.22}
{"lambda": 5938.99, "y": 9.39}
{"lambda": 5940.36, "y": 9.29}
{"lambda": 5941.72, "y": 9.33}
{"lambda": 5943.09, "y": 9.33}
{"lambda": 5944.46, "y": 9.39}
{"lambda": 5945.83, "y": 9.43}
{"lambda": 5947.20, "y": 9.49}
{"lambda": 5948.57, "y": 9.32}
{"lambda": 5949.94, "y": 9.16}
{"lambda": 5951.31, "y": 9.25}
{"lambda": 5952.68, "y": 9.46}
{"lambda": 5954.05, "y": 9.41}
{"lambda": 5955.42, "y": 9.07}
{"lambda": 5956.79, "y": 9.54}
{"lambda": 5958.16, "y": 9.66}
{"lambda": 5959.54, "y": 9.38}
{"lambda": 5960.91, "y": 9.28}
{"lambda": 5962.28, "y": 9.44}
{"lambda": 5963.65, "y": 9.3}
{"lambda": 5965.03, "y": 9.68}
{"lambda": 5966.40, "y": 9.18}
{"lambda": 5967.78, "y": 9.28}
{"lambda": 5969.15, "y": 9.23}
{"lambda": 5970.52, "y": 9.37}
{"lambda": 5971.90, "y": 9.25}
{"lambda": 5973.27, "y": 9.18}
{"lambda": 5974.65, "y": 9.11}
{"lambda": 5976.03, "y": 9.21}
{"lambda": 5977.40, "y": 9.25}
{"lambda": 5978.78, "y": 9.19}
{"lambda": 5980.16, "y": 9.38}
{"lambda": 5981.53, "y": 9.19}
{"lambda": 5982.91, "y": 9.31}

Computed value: 9.37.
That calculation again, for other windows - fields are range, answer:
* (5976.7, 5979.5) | 9.25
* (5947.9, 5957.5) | 9.54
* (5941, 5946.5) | 9.43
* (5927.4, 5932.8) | 9.38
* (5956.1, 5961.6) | 9.66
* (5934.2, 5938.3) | 9.23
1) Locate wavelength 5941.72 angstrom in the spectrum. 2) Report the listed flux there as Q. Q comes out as 9.33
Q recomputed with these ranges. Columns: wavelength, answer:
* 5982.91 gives 9.31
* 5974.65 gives 9.11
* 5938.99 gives 9.39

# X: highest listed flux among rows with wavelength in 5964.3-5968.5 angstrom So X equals 9.68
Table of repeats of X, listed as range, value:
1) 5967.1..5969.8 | 9.28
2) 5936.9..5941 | 9.39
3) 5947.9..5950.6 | 9.32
